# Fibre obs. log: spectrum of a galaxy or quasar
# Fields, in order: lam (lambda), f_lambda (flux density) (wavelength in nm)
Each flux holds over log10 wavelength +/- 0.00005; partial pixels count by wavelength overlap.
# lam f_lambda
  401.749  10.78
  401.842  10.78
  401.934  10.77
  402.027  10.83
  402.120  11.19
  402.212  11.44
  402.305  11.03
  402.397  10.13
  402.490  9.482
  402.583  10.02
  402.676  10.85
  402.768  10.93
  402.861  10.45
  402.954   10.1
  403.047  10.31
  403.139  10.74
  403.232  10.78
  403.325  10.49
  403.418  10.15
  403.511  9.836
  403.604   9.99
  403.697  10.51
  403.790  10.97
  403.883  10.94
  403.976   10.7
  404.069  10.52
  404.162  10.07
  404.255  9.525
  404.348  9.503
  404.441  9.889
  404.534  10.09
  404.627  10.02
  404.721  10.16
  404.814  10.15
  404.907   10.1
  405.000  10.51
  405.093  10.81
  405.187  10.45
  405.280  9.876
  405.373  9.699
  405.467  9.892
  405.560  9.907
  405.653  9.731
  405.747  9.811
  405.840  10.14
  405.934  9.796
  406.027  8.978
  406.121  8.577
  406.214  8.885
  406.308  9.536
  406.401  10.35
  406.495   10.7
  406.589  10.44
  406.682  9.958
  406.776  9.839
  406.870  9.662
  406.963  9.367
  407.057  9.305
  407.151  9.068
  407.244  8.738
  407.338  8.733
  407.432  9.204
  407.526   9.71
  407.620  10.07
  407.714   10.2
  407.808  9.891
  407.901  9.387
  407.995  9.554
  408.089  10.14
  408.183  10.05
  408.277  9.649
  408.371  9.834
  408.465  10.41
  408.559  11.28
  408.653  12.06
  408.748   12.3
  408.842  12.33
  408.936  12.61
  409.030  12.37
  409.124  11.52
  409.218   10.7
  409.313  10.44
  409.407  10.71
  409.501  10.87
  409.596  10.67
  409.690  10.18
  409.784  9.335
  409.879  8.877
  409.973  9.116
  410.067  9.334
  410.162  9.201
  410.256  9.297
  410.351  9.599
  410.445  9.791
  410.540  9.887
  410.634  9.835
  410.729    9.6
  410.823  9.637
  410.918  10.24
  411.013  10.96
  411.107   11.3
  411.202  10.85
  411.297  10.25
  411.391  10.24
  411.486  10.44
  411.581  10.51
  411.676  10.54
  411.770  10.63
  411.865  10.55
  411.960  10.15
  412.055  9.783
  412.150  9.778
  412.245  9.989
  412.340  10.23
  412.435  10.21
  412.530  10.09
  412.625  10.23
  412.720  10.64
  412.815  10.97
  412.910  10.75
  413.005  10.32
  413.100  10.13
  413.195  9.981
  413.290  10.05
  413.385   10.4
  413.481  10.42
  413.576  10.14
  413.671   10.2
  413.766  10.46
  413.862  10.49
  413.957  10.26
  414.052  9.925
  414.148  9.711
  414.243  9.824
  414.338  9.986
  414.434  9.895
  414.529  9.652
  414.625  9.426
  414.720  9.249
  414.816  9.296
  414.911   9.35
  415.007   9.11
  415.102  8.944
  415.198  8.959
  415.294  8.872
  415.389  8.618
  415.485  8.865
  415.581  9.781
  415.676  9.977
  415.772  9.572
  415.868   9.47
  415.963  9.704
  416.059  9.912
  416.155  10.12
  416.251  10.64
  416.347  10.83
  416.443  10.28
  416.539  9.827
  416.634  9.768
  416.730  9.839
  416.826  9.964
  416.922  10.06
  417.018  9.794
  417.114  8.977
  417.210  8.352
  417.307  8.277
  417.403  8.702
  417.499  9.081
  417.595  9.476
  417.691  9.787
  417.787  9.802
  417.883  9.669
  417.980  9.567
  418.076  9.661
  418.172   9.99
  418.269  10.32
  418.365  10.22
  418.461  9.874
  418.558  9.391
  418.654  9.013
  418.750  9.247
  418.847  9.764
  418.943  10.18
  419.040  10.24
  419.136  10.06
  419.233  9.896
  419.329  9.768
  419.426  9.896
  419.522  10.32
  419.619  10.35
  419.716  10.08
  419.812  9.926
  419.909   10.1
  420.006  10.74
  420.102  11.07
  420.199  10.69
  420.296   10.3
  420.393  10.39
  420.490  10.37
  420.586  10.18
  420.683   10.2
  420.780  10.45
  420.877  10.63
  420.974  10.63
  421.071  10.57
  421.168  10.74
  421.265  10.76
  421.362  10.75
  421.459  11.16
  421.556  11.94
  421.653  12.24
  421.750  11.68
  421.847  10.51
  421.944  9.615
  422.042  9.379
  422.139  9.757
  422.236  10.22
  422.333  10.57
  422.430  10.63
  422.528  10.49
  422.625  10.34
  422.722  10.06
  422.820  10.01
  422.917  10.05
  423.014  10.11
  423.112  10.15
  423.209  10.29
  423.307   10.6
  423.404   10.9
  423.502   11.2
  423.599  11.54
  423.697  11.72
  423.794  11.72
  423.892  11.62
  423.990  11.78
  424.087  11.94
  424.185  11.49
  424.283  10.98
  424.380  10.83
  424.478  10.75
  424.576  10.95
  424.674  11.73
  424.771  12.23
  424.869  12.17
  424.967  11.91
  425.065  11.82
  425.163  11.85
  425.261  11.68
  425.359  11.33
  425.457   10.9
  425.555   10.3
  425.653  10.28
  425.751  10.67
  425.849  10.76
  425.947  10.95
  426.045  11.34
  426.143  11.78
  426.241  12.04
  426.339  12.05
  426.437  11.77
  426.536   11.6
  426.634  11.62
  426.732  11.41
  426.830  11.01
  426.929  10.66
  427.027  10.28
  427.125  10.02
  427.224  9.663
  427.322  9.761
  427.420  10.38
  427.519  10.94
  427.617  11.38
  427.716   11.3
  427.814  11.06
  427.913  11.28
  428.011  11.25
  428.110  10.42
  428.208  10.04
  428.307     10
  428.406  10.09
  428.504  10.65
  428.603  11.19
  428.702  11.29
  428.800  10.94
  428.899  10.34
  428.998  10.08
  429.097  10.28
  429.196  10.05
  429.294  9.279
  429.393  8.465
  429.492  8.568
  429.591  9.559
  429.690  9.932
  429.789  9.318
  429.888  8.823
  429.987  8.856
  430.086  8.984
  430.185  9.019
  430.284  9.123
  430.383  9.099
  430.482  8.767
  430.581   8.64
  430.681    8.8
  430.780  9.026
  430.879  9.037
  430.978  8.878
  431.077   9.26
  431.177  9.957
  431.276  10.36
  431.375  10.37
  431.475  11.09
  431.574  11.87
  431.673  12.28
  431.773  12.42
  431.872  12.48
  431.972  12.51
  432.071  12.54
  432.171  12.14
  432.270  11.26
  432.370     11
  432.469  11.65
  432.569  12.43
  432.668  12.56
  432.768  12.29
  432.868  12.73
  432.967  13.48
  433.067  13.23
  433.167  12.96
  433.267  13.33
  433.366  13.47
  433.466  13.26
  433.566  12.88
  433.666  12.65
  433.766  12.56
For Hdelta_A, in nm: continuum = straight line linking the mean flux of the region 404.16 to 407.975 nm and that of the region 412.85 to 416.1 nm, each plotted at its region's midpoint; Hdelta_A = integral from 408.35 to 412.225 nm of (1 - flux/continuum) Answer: -0.27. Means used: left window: 9.77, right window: 9.76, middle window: 10.4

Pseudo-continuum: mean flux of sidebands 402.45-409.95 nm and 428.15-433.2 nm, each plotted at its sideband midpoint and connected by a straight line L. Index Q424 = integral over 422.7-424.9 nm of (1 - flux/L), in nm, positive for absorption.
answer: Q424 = -0.14 nm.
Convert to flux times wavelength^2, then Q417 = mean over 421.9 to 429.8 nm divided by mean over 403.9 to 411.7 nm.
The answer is 1.16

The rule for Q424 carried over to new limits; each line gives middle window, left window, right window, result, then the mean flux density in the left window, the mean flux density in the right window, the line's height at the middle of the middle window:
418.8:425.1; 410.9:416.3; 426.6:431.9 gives -0.38 nm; 10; 10.2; 10.1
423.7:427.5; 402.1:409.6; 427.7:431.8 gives -0.45 nm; 10.2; 9.98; 10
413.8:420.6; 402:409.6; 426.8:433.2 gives 0.41 nm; 10.2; 10.6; 10.4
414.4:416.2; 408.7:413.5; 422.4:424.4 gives 0.19 nm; 10.4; 10.9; 10.5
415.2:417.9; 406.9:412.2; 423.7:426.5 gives 0.30 nm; 10.2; 11.4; 10.7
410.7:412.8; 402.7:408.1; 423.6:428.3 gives 0.00 nm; 9.97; 11.2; 10.3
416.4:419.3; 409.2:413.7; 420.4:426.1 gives 0.25 nm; 10.2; 10.9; 10.6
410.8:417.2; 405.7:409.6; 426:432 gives 0.15 nm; 10.2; 10.4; 10.2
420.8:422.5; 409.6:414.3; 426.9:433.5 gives -0.04 nm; 10.1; 10.7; 10.4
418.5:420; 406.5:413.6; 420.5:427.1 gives 0.11 nm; 10.2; 11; 10.7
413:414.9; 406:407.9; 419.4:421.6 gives 0.02 nm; 9.56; 10.5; 10.1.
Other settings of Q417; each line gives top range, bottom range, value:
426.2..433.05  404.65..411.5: 1.17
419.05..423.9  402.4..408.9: 1.13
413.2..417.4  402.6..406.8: 1.01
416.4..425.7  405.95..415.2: 1.09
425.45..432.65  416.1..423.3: 1.09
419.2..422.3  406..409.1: 1.10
